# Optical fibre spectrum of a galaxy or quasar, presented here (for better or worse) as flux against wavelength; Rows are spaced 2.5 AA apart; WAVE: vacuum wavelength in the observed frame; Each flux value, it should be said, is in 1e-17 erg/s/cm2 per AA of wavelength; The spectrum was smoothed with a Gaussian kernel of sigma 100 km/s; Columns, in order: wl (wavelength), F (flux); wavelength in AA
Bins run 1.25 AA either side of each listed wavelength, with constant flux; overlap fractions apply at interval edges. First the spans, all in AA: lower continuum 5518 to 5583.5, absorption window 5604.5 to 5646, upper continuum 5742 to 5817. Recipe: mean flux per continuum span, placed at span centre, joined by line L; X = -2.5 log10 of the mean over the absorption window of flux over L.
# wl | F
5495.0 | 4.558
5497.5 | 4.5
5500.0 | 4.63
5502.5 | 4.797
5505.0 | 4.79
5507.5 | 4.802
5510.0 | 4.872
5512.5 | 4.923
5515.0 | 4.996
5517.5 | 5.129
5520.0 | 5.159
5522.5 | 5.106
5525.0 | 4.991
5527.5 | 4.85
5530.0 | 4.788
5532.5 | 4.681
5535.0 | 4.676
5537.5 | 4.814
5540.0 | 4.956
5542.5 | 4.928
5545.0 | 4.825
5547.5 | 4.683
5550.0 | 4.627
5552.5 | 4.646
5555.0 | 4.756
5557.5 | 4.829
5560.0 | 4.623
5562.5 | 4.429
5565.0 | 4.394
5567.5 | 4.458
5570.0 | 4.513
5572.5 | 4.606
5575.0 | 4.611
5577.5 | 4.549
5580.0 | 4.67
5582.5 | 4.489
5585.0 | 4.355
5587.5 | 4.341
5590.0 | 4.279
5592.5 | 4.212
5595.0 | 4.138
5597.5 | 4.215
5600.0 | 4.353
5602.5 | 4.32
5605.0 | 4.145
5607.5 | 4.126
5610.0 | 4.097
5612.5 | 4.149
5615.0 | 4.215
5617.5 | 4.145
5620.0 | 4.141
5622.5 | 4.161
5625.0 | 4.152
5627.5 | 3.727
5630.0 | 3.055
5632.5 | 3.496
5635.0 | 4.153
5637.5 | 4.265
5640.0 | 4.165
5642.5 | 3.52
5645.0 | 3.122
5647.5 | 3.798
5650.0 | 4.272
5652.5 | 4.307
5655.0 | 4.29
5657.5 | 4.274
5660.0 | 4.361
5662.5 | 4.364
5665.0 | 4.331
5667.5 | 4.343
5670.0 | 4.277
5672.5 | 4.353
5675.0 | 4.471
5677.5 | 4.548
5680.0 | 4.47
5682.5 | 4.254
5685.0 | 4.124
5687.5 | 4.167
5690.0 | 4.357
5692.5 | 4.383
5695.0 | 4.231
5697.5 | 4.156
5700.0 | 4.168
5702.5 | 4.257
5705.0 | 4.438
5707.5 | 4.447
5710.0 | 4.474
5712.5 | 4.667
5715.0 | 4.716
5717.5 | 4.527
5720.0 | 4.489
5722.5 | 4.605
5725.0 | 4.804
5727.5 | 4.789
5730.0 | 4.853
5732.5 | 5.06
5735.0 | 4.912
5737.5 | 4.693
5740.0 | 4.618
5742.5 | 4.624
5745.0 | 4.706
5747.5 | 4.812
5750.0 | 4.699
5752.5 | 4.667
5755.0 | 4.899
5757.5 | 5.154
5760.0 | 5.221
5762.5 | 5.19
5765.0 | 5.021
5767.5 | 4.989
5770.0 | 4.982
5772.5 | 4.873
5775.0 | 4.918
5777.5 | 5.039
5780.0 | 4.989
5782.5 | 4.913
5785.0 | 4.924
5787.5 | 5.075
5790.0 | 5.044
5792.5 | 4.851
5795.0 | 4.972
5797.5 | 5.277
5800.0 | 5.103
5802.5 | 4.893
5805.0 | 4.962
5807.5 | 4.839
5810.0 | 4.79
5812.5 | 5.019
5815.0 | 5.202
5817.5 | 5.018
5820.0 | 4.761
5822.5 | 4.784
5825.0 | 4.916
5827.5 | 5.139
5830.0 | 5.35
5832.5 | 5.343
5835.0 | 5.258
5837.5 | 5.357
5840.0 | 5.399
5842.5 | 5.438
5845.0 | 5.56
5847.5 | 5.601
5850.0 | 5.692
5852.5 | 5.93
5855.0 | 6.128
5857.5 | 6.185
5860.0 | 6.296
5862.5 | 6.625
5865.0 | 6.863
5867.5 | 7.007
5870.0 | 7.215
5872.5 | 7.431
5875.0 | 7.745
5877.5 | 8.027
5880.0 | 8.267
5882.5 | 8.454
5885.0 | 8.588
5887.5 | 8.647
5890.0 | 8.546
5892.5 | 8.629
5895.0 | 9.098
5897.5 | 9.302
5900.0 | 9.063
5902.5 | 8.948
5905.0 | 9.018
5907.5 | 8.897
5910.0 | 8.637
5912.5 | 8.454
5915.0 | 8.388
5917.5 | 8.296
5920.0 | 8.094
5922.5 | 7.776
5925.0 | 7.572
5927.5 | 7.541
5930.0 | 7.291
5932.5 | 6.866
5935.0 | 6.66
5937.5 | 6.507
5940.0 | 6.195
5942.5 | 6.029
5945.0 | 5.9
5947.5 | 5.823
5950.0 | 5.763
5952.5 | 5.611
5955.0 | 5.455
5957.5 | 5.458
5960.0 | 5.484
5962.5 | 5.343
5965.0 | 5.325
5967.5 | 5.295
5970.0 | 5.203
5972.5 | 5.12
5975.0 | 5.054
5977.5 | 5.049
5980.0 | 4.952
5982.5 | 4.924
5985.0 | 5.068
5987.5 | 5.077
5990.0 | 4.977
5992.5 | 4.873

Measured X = 0.22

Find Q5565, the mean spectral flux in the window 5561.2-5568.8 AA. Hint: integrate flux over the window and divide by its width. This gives 4.43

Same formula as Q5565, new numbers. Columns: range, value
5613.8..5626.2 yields 4.16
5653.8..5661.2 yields 4.31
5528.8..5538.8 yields 4.74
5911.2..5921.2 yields 8.31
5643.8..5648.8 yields 3.47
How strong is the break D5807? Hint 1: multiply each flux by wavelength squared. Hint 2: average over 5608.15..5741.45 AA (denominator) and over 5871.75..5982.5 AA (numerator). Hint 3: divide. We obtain 1.80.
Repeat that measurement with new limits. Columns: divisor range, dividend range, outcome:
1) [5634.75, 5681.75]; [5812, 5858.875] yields 1.36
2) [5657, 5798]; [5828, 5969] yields 1.58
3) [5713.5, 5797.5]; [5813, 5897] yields 1.38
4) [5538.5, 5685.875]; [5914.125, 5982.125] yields 1.62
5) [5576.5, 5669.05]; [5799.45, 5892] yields 1.61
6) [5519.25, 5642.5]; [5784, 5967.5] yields 1.63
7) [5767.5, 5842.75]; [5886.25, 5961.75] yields 1.54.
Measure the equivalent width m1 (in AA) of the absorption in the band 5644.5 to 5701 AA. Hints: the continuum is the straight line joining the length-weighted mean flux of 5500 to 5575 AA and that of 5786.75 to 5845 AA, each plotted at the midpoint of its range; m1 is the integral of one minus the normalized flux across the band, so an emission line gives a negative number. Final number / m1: 7.8 AA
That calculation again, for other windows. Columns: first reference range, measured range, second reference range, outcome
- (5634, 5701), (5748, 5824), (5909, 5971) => 3.92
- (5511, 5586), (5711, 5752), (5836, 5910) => 9.95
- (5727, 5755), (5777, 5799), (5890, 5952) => 2.08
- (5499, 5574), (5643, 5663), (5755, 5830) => 3.33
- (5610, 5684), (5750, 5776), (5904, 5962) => 1.49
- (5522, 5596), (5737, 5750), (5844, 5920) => 3.47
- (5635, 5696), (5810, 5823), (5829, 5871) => 1.58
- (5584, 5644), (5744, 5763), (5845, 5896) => 2.99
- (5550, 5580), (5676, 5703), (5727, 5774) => 2.83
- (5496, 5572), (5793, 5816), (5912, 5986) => 2.83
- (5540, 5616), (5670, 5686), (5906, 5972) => 2.23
